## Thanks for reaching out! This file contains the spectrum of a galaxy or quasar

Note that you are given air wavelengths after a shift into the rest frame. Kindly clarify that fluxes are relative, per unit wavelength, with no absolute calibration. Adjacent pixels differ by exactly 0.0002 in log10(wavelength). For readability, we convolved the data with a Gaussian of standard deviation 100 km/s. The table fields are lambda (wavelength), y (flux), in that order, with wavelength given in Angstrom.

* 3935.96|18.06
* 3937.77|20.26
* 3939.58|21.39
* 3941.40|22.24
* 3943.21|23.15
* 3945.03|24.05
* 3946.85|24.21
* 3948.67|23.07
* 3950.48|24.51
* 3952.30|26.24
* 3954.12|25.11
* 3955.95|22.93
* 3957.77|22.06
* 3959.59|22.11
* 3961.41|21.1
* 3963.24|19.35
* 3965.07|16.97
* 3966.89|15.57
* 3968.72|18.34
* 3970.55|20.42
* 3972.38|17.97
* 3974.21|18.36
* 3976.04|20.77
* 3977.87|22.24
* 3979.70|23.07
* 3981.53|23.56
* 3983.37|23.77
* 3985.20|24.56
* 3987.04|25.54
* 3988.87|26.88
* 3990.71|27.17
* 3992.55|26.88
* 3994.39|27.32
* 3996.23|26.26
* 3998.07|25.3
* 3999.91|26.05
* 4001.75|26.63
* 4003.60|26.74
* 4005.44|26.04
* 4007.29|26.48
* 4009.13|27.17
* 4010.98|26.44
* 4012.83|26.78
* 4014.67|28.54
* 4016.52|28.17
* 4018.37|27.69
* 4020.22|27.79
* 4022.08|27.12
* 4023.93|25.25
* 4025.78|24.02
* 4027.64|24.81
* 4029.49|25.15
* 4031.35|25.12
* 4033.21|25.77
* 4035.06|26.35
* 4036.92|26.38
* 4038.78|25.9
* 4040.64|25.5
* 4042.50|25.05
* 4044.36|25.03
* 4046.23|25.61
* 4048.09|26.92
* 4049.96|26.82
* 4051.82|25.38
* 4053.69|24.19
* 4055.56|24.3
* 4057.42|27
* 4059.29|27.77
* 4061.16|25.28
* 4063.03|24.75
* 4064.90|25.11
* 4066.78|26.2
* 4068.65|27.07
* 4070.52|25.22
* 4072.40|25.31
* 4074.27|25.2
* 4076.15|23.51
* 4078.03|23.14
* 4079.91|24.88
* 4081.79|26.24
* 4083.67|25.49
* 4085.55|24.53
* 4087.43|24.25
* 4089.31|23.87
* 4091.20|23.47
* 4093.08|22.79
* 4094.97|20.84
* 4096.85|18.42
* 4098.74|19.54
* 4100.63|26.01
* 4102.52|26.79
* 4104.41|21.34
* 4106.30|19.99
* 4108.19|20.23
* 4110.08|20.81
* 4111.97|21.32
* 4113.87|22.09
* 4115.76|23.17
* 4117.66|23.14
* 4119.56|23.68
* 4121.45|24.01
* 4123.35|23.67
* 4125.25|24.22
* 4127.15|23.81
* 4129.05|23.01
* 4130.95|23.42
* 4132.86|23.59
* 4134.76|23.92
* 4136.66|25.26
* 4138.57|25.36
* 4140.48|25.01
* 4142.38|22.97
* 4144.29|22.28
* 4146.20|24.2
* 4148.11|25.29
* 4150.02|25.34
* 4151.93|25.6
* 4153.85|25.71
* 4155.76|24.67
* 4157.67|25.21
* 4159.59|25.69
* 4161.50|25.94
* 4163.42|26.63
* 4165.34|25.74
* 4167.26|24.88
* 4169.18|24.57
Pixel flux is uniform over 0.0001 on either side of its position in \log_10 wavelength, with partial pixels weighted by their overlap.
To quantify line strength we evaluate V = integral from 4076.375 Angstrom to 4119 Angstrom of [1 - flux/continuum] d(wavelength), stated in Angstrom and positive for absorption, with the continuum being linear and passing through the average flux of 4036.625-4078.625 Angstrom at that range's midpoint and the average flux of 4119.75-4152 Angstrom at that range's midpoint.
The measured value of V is 3.4 Angstrom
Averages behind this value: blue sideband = 25.5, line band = 22.8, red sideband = 24.1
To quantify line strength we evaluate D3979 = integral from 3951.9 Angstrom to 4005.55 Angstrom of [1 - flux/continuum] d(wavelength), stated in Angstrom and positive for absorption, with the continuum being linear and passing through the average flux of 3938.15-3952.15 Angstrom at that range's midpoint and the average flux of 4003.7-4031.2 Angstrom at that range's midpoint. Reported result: 3.7 Angstrom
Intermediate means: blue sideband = 23.3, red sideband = 26.5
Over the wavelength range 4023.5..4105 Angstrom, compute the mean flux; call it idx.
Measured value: 24.8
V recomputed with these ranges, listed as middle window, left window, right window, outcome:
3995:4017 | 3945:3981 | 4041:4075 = -3.18 Angstrom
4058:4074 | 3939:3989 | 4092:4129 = -2.52 Angstrom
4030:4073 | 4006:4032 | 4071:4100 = -1.28 Angstrom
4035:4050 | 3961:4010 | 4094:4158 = -1.61 Angstrom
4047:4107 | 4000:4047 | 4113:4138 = 1.08 Angstrom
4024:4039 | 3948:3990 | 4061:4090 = -1.05 Angstrom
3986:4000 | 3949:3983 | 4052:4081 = -2.59 Angstrom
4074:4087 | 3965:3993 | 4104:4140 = -1.10 Angstrom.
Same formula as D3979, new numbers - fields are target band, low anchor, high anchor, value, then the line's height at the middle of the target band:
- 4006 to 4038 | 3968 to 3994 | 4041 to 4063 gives -2.4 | 24.5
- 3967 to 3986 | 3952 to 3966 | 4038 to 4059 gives 1.3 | 22.5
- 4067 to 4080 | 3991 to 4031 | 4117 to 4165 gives 0.3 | 25.5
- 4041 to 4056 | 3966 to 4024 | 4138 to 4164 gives -0.4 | 24.8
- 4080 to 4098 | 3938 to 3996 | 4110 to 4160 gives 0.2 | 23.6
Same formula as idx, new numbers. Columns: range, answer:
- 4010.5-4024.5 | 27.3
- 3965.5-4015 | 24.1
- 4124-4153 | 24.2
